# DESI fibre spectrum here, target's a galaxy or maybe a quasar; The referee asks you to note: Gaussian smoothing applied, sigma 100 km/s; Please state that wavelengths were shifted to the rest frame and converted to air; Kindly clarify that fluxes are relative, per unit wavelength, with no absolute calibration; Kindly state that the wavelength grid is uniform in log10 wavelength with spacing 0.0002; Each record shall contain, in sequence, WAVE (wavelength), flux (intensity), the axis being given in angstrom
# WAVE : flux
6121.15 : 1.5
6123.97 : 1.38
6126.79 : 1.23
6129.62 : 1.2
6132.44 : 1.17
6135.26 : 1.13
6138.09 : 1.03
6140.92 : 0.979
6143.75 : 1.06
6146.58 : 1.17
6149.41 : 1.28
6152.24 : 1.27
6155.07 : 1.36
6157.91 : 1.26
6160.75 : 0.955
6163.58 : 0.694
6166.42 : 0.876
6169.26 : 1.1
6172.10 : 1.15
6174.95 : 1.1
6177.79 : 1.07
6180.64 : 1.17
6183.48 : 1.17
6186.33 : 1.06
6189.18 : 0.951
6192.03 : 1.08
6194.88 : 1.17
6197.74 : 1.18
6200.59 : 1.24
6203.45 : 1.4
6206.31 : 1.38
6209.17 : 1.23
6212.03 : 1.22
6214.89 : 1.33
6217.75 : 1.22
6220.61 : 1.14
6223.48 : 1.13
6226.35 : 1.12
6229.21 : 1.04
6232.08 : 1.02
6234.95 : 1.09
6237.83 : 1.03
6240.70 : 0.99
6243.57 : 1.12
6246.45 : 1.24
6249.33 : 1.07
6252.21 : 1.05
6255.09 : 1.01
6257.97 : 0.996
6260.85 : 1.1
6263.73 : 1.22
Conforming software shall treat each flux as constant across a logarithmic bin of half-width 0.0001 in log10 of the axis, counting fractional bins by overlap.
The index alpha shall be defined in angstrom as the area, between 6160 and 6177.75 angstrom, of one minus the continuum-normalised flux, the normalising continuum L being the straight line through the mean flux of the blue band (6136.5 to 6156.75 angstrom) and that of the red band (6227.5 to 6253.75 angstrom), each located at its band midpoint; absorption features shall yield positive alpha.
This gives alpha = 2.4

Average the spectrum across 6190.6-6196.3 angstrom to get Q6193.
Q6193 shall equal 1.13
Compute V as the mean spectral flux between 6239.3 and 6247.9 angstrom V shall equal 1.12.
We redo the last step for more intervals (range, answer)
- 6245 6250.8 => 1.15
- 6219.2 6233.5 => 1.09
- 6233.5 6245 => 1.06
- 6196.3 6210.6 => 1.29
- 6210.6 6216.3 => 1.28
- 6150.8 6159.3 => 1.3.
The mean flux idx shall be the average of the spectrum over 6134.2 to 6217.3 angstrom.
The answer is 1.14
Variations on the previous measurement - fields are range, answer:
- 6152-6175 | 1.07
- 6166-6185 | 1.1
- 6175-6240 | 1.15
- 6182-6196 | 1.09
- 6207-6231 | 1.18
